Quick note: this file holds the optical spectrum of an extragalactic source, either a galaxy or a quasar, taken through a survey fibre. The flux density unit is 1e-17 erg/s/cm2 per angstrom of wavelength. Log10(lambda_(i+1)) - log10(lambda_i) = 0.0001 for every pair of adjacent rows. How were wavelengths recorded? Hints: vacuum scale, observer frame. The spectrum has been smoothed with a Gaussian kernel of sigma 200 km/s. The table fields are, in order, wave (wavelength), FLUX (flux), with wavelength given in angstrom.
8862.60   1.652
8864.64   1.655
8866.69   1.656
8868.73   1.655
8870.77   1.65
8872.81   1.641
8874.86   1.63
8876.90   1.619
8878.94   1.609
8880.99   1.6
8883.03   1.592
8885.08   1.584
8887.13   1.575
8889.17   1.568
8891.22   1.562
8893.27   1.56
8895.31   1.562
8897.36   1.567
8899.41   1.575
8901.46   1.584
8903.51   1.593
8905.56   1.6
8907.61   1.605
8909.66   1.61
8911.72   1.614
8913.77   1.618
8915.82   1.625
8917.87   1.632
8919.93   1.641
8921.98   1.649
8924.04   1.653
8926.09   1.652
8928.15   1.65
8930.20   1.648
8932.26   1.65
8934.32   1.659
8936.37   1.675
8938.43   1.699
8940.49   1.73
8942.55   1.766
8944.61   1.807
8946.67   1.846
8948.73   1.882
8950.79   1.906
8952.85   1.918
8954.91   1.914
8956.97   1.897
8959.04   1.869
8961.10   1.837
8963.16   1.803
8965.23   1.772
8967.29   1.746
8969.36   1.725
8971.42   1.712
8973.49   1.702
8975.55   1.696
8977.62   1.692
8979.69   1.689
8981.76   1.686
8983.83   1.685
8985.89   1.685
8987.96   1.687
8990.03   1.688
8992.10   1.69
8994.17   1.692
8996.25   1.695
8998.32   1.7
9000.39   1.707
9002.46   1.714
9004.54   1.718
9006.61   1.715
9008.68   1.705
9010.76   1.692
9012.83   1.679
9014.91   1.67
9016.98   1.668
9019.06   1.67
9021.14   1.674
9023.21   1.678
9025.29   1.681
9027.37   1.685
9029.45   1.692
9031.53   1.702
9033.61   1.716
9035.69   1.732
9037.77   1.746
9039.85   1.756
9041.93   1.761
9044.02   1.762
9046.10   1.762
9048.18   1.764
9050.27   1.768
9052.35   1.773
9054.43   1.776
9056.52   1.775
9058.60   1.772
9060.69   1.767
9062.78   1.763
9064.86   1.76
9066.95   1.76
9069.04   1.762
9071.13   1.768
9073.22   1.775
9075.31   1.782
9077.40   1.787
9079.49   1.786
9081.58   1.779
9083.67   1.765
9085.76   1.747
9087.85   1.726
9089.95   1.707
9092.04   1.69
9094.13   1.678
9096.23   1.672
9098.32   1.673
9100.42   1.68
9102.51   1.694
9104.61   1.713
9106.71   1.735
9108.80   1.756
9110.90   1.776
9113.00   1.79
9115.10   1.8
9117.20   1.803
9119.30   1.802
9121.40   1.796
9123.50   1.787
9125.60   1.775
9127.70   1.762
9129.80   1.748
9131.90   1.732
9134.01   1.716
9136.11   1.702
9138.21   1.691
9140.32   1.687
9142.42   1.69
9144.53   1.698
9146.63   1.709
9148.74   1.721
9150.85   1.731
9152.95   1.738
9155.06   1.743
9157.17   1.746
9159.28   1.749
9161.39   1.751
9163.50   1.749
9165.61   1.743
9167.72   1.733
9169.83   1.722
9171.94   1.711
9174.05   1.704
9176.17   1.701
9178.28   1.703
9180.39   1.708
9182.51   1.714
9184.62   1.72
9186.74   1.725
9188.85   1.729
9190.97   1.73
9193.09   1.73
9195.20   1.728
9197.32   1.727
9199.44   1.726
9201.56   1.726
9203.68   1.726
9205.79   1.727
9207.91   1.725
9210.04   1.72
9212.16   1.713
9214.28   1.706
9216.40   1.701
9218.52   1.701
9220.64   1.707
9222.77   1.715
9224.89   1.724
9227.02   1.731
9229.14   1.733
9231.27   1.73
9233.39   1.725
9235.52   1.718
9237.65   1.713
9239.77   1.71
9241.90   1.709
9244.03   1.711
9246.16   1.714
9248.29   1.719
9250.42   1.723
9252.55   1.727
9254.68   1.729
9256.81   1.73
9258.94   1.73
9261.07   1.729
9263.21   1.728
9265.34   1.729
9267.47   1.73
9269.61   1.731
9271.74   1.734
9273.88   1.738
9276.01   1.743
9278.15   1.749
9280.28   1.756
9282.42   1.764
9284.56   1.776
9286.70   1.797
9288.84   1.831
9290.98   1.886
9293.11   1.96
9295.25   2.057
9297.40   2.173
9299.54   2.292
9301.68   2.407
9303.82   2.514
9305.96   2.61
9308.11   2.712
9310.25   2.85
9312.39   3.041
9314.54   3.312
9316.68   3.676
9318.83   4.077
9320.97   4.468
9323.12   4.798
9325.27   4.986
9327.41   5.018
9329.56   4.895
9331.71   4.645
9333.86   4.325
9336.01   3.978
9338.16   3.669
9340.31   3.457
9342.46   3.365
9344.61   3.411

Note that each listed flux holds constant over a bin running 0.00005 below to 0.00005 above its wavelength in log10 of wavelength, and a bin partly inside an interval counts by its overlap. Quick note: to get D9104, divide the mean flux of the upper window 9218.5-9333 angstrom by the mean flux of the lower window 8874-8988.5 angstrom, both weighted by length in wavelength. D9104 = 1.38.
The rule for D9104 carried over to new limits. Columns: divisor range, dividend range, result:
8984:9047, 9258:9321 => 1.32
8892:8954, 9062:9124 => 1.05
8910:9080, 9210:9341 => 1.38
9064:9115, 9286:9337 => 1.88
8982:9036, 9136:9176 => 1.02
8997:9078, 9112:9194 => 1.00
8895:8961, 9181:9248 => 1.01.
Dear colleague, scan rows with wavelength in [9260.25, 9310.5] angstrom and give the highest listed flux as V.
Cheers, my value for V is 2.85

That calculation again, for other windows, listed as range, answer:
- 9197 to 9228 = 1.731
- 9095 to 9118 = 1.803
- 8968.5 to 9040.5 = 1.756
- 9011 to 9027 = 1.681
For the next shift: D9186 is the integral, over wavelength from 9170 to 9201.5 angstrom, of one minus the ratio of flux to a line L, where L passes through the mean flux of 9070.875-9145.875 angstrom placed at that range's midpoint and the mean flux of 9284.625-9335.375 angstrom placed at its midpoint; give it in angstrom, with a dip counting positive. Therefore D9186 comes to 8.0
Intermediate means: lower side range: 1.74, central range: 1.72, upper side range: 3.21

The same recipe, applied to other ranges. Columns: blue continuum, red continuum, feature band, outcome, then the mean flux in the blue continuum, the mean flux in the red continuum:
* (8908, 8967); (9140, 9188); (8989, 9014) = 0.47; 1.74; 1.72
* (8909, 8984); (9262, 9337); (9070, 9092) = 3.84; 1.73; 2.78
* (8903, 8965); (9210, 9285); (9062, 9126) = -0.97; 1.72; 1.73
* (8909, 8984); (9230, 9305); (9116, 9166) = 1.35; 1.73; 1.83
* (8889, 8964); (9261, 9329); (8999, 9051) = 5.85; 1.69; 2.57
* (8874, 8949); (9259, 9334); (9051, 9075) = 3.31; 1.64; 2.69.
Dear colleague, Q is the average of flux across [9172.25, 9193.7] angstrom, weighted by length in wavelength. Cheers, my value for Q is 1.72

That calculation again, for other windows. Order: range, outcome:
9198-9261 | 1.72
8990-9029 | 1.69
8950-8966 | 1.87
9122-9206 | 1.73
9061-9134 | 1.75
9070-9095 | 1.75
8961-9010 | 1.71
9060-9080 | 1.77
